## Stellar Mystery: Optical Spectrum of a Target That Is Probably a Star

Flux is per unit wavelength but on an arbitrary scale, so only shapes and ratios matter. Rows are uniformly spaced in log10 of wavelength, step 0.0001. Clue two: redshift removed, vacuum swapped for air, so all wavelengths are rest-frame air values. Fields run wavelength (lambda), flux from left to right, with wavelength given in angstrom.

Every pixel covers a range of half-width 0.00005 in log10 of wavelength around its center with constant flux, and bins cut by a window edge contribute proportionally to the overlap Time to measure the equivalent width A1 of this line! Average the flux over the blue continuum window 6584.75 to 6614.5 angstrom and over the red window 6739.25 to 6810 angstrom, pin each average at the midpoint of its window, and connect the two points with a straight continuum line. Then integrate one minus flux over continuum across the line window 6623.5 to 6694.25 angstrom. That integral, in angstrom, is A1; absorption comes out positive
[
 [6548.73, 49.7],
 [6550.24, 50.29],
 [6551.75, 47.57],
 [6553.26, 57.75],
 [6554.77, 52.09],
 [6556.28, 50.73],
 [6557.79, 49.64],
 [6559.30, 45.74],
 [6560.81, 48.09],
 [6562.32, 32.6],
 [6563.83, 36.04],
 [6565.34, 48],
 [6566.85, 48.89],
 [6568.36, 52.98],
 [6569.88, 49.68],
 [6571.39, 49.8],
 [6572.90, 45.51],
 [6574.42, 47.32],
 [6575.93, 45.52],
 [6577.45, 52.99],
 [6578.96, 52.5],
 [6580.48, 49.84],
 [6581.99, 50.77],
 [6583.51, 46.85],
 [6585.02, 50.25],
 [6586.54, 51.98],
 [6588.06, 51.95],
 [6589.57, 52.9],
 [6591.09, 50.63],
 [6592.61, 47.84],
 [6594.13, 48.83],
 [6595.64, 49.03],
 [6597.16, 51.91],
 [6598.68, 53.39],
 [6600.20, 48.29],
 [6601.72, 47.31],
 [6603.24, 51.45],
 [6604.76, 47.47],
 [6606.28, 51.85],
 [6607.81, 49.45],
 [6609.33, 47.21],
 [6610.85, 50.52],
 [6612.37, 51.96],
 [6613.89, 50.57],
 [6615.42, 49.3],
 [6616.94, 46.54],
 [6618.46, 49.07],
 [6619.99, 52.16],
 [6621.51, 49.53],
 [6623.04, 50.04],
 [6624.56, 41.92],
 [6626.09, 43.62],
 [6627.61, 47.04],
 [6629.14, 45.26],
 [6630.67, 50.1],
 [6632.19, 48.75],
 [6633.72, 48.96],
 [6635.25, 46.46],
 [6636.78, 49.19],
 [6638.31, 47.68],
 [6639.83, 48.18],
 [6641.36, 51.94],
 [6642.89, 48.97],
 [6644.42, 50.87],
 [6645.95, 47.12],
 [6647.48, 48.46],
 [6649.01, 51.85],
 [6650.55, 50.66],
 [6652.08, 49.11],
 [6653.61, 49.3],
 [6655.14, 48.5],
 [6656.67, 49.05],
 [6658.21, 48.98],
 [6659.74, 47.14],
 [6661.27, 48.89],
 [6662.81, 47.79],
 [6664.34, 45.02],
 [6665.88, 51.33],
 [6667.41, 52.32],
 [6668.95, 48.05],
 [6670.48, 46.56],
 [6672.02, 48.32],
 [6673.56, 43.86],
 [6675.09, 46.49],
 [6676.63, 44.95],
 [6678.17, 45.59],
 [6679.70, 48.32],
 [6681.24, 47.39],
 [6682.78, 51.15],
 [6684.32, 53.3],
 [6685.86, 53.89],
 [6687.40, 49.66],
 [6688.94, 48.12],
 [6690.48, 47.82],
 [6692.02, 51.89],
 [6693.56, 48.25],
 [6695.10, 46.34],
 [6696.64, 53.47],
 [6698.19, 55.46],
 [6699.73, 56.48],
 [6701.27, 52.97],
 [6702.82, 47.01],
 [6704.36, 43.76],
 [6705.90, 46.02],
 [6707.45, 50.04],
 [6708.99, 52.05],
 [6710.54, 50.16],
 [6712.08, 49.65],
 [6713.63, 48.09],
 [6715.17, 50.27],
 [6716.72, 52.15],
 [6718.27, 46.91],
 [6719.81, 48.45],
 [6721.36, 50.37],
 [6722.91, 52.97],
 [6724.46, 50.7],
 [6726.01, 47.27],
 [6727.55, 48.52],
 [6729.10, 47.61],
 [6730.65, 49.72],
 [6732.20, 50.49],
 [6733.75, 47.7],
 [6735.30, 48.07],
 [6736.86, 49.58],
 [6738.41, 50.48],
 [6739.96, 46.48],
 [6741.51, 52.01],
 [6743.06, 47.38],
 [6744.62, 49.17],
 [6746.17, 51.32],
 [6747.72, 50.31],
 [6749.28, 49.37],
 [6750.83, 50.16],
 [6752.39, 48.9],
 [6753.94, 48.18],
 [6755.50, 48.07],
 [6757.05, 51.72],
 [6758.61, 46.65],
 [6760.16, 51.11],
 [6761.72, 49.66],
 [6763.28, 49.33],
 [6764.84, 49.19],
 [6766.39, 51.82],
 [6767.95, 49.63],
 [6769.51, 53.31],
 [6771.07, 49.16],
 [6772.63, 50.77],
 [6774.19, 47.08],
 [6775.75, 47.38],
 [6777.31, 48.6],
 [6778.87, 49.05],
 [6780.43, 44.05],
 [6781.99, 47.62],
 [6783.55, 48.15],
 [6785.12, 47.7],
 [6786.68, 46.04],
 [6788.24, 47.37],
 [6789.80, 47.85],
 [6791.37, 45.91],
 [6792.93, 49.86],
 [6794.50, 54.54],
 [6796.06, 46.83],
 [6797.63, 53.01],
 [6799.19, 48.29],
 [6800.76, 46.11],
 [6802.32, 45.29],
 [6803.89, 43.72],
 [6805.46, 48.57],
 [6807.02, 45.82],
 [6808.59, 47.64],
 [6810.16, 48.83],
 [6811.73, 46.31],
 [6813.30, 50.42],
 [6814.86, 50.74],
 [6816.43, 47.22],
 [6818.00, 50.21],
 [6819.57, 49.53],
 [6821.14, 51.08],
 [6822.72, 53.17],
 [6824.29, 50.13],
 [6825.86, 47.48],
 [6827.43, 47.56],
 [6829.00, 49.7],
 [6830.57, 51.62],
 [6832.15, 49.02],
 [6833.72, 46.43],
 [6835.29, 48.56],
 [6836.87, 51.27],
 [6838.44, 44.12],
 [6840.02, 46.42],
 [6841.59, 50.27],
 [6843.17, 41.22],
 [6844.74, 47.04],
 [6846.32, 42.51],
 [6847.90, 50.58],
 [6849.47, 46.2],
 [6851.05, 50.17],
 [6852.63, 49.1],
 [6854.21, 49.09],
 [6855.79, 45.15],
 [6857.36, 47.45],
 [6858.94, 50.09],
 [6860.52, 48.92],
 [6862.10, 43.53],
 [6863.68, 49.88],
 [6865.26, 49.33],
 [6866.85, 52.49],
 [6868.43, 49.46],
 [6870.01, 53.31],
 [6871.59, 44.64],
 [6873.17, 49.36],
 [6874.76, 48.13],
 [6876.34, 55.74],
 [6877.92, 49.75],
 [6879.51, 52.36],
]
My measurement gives 1.8 angstrom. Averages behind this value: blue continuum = 50.2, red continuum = 48.7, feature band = 48.4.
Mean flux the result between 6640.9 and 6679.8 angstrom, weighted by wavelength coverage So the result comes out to 48.4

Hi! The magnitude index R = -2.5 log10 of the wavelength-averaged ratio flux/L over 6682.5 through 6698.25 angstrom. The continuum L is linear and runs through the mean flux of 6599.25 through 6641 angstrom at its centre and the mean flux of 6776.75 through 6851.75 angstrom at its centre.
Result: -0.05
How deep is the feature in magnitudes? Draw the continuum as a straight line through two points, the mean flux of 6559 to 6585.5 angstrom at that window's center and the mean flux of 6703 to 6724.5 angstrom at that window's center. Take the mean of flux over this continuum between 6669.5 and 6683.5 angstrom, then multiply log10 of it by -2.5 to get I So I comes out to 0.04 mag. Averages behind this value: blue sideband 47.4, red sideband 49.3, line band 47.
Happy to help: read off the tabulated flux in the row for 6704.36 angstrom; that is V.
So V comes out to 43.76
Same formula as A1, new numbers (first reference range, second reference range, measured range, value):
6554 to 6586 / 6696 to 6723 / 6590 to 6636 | -0.3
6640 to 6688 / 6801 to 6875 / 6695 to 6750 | -1.2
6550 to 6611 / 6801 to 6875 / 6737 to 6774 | -0.9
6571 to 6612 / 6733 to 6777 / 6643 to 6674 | 0.6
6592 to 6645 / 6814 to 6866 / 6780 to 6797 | 0.2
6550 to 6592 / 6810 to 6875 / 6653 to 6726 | -0.8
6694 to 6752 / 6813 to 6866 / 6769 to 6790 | 0.4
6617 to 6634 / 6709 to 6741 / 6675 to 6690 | -0.1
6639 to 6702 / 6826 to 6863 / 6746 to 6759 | -0.2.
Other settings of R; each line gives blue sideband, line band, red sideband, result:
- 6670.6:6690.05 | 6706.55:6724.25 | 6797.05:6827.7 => -0.04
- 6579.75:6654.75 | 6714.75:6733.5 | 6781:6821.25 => -0.02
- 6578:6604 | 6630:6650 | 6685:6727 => 0.02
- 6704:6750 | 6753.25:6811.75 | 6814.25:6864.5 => 0.01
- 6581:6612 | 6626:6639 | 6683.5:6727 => 0.05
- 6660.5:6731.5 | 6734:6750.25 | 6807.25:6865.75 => -0.01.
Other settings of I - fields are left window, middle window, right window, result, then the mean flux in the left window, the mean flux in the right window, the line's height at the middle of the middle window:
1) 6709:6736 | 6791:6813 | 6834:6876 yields 0.014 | 49.4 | 48.1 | 48.6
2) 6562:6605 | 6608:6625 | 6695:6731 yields 0.000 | 48.9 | 49.9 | 49.2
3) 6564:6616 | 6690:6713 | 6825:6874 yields -0.024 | 49.7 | 48.1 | 49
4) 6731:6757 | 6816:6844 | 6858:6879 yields 0.019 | 49.3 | 49.6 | 49.5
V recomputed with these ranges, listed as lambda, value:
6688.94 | 48.12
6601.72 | 47.31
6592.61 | 47.84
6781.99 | 47.62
